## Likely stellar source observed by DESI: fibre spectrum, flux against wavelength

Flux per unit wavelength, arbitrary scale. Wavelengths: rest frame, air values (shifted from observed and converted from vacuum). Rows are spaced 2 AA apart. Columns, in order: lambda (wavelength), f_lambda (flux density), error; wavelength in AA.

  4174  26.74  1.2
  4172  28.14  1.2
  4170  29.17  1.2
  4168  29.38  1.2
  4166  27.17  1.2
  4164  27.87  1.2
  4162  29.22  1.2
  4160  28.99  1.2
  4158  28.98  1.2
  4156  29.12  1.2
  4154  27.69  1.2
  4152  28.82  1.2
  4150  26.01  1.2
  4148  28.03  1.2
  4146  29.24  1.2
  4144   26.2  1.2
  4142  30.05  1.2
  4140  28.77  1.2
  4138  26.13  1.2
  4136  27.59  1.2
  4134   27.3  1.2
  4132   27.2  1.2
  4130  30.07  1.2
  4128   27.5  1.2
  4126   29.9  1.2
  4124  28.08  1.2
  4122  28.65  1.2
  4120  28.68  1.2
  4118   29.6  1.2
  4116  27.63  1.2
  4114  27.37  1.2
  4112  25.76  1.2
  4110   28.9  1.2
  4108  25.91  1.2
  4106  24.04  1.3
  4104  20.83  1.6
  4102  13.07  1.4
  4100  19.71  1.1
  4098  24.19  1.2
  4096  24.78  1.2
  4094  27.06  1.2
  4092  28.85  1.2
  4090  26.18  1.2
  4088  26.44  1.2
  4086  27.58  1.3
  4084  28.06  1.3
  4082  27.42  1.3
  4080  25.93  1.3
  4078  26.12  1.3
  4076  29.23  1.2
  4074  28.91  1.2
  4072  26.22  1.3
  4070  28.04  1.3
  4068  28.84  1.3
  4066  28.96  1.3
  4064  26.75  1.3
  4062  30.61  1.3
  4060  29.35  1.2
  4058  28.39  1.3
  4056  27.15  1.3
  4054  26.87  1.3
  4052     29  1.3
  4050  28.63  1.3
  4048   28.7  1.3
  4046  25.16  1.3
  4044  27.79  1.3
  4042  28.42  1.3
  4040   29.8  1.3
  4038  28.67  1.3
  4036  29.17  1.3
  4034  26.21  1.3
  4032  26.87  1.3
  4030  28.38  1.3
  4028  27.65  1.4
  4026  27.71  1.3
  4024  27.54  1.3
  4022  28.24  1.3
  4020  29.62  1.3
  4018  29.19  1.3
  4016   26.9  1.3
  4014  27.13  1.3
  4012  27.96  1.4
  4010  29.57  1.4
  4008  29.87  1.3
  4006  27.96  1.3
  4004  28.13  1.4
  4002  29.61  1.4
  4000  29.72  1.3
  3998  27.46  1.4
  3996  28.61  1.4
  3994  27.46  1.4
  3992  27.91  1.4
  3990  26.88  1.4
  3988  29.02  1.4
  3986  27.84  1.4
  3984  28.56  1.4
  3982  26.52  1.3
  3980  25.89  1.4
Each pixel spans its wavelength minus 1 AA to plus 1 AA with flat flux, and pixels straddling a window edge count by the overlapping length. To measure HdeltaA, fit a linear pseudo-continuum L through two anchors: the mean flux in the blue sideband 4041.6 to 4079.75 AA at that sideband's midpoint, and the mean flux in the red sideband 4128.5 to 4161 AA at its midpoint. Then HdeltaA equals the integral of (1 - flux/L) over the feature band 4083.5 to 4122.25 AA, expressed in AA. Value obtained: 3.4 AA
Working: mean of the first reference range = 28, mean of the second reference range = 28.1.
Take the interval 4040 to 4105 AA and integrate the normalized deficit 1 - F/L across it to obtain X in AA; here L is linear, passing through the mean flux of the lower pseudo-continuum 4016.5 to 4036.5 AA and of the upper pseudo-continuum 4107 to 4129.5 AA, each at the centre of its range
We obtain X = 3.0 AA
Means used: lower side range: 28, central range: 26.7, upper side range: 28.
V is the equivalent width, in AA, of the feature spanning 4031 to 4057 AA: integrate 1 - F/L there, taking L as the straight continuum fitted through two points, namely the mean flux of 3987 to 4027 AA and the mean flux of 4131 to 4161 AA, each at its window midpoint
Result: 0.3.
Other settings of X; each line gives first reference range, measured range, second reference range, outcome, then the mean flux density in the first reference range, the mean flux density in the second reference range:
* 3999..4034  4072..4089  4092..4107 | -2.60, 28.3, 22.4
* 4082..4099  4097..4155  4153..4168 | 2.05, 26.7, 28.5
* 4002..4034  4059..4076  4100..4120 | -1.41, 28.2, 24.7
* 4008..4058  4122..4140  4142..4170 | 0.13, 28.1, 28.3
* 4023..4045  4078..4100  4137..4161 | 1.39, 28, 28.2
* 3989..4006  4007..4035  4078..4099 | -0.26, 28.2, 26.6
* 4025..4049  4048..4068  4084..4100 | -0.91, 27.9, 26.1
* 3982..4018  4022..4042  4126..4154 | 0.11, 28.2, 28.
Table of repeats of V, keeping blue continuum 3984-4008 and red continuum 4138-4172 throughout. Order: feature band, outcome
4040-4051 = 0.2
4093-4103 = 2.3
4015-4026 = 0.0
